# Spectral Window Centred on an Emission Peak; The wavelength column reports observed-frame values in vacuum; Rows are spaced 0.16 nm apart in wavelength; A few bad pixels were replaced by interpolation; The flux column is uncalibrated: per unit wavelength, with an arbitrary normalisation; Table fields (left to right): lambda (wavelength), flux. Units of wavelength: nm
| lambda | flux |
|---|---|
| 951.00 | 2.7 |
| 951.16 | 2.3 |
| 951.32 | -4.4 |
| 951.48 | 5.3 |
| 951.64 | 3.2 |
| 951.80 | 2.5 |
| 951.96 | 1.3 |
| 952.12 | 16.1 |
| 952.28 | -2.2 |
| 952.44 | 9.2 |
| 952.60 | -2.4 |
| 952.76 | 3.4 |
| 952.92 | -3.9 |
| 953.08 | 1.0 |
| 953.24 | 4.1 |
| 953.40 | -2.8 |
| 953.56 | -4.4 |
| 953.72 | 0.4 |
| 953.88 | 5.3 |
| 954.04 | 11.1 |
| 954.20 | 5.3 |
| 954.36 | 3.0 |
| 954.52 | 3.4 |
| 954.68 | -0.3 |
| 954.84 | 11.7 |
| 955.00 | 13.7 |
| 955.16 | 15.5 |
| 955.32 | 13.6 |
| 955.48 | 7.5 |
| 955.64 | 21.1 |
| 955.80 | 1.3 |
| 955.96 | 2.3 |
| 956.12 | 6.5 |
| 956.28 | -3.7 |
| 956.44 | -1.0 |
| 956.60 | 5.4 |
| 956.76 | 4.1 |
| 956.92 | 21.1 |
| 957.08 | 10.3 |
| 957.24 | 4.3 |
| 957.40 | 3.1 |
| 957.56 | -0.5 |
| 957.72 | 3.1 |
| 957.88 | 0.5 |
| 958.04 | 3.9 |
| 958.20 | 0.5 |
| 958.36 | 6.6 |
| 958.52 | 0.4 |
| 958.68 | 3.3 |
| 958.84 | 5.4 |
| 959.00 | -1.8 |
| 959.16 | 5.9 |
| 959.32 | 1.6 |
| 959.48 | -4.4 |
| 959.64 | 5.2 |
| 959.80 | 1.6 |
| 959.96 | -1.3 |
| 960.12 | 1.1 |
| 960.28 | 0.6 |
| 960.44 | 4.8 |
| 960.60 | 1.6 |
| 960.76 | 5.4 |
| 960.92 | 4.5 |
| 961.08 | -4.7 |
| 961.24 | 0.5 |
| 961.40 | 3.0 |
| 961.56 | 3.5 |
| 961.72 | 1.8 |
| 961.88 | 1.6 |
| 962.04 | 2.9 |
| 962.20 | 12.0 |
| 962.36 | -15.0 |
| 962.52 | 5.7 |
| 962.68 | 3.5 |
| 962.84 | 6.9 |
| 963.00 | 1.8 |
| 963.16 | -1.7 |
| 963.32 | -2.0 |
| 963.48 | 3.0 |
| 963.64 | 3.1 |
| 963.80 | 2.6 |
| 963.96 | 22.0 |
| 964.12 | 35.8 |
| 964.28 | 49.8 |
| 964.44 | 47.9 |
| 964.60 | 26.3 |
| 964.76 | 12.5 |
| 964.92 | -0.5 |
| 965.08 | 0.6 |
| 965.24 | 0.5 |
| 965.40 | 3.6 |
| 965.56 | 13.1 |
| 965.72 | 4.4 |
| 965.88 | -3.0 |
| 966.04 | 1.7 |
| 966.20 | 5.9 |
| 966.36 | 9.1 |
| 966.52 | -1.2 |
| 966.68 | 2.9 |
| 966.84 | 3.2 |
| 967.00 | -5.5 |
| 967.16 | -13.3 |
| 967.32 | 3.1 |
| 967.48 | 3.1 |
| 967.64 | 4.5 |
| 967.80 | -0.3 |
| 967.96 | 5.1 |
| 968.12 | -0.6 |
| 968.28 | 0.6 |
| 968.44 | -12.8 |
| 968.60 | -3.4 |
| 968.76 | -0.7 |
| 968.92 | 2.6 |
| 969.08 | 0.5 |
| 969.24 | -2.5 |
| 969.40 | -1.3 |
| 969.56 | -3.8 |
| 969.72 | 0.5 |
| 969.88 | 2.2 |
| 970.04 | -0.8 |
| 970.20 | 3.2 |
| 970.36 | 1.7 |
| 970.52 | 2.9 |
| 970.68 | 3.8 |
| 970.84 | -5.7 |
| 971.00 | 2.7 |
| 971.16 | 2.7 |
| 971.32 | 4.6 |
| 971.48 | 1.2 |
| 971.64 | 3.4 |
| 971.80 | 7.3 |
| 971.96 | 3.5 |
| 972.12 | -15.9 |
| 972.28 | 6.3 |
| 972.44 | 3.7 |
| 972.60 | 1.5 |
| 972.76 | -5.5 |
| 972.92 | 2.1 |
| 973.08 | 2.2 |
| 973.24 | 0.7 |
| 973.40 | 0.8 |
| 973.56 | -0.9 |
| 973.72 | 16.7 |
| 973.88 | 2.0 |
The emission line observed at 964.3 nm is [O III]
